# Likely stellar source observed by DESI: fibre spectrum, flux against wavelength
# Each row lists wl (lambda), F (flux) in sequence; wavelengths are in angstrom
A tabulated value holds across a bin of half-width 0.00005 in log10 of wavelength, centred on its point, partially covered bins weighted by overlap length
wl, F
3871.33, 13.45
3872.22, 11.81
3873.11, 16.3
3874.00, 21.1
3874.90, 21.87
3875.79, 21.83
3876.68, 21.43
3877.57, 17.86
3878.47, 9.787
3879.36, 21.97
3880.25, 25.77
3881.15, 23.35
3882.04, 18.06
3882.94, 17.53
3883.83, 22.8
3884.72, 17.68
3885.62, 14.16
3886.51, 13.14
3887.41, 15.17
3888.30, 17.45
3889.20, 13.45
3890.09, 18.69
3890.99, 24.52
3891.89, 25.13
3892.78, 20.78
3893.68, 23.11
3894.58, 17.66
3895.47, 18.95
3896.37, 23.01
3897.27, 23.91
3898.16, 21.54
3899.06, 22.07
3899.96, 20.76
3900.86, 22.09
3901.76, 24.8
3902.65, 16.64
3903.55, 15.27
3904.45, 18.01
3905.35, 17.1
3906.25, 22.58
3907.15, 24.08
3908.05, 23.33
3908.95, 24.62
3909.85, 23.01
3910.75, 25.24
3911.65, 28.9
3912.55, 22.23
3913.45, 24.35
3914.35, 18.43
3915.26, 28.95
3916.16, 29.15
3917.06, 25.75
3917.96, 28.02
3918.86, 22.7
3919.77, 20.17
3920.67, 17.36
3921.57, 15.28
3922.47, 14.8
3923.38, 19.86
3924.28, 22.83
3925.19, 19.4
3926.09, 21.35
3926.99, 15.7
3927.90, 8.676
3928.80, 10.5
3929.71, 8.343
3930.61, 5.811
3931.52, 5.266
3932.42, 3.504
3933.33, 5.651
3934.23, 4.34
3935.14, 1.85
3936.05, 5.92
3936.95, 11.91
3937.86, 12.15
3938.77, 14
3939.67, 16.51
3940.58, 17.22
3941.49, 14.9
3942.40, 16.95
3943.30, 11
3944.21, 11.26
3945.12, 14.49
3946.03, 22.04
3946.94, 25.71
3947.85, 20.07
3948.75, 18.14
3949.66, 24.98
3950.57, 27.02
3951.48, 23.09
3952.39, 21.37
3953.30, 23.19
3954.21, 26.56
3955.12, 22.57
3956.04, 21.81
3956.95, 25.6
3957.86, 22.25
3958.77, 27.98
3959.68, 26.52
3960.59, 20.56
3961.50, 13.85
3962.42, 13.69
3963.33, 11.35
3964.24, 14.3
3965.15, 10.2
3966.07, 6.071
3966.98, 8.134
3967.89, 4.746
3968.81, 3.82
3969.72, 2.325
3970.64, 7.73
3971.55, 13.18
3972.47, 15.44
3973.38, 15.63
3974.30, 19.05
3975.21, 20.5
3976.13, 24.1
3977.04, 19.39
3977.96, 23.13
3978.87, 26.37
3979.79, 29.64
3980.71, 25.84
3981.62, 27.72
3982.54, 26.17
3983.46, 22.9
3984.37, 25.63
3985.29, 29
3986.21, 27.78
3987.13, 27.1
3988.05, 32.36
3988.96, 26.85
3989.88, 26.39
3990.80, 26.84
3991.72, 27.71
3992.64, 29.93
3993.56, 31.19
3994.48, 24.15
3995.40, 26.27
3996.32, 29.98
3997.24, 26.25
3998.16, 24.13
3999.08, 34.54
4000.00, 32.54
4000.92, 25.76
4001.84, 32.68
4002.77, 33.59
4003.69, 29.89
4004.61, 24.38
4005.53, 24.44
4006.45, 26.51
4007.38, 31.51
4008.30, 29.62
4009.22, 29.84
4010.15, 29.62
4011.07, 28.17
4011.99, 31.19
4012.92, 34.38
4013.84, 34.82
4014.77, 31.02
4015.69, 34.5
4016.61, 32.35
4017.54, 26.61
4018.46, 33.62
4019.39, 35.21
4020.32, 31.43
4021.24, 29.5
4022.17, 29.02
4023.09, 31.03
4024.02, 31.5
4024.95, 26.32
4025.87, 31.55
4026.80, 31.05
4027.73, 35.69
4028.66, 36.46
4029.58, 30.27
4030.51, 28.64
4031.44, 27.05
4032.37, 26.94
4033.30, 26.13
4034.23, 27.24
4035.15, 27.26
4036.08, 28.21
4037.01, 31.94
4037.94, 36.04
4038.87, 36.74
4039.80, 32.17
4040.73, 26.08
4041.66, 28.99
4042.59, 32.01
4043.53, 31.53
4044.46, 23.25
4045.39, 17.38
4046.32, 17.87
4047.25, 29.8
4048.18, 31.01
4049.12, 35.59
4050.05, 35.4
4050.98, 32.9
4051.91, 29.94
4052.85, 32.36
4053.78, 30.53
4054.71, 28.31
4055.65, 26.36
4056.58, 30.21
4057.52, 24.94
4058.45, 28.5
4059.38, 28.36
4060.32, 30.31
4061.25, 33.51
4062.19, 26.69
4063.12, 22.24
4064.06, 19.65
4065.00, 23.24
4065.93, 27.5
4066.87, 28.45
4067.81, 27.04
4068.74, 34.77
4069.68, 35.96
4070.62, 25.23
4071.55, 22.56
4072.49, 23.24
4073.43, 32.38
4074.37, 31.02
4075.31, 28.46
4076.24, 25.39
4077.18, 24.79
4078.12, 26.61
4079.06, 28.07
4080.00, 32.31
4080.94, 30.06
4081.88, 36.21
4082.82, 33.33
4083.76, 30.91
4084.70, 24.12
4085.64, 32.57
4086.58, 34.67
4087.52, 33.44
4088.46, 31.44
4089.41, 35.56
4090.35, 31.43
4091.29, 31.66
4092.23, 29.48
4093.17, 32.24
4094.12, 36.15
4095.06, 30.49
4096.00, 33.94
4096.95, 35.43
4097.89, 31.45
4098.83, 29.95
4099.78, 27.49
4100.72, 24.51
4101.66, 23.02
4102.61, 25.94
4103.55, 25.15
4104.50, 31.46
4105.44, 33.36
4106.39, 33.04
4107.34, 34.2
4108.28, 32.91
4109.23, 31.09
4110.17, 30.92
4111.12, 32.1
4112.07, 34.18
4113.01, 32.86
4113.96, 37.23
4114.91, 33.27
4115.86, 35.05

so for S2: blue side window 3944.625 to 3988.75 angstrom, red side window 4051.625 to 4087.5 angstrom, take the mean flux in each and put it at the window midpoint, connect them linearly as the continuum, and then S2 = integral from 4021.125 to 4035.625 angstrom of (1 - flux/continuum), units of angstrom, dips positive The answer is -2.57 angstrom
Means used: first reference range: 20.1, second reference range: 28.8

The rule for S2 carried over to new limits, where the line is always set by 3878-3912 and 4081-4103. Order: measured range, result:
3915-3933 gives 4.03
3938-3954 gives 2.96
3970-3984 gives 2.25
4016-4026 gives -1.30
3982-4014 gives -3.23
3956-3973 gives 7.11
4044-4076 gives 1.41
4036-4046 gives -0.37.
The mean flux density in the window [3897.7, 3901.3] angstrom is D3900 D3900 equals 21.6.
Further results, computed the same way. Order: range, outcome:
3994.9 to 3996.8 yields 28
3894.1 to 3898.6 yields 21.1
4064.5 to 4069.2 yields 28.1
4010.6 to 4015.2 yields 31.9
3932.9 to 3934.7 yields 4.97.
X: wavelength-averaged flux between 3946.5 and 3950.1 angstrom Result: 22.2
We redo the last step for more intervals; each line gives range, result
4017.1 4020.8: 31.8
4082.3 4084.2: 32.3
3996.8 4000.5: 29.4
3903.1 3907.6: 19.4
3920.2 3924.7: 18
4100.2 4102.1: 24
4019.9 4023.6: 30.3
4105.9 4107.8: 33.5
